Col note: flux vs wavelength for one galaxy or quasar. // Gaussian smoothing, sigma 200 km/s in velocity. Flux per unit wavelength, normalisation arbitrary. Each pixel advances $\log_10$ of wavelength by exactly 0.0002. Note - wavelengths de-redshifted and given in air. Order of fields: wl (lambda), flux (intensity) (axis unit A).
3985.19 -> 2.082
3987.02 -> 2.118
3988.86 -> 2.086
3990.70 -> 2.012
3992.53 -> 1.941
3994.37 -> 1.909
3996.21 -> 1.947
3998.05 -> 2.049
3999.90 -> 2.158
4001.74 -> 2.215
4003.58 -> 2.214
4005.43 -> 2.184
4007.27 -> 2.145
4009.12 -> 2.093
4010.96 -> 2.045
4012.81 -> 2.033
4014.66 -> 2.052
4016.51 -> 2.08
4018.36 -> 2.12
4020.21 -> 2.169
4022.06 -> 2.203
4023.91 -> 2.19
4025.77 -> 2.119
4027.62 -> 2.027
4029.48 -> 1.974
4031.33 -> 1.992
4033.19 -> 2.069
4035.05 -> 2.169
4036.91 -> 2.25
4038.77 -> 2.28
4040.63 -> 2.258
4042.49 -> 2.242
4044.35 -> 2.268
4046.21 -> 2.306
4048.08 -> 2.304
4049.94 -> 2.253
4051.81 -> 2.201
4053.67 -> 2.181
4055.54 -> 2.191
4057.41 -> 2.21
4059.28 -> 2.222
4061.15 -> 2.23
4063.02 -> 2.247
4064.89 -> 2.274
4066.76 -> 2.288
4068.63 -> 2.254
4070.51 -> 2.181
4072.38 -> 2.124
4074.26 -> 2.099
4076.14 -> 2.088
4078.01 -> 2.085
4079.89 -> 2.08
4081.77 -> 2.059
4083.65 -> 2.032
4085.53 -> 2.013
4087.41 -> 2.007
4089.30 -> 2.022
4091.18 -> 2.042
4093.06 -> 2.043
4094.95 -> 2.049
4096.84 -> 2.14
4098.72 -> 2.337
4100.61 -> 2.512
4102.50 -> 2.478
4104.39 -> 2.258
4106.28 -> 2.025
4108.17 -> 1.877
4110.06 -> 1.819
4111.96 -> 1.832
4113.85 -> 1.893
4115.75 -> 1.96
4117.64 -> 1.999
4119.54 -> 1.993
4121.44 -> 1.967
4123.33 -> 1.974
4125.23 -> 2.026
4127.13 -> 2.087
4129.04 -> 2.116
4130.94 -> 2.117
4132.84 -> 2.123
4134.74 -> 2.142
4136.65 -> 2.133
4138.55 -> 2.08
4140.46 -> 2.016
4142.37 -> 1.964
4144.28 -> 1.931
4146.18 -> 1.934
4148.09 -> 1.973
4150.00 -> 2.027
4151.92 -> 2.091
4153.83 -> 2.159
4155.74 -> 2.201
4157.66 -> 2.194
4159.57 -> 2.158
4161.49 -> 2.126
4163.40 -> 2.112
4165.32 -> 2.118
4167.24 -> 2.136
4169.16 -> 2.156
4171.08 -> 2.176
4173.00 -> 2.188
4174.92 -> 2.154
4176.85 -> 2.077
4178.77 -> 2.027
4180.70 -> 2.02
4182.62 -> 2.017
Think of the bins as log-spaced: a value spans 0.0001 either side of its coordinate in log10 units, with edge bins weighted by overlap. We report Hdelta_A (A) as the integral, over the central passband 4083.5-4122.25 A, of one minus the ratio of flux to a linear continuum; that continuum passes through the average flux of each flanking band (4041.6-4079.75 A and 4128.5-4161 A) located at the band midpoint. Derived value 1.49 A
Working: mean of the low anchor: 2.21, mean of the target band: 2.06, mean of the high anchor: 2.08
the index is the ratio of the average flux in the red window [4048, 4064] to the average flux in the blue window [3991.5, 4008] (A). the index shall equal 1.1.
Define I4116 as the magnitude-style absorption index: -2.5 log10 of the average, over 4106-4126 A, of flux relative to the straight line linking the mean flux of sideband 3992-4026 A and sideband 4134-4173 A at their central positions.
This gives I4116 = 0.08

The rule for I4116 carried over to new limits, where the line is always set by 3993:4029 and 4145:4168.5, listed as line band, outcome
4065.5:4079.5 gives -0.030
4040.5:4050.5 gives -0.087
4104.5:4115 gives 0.098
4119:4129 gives 0.043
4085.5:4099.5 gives 0.009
